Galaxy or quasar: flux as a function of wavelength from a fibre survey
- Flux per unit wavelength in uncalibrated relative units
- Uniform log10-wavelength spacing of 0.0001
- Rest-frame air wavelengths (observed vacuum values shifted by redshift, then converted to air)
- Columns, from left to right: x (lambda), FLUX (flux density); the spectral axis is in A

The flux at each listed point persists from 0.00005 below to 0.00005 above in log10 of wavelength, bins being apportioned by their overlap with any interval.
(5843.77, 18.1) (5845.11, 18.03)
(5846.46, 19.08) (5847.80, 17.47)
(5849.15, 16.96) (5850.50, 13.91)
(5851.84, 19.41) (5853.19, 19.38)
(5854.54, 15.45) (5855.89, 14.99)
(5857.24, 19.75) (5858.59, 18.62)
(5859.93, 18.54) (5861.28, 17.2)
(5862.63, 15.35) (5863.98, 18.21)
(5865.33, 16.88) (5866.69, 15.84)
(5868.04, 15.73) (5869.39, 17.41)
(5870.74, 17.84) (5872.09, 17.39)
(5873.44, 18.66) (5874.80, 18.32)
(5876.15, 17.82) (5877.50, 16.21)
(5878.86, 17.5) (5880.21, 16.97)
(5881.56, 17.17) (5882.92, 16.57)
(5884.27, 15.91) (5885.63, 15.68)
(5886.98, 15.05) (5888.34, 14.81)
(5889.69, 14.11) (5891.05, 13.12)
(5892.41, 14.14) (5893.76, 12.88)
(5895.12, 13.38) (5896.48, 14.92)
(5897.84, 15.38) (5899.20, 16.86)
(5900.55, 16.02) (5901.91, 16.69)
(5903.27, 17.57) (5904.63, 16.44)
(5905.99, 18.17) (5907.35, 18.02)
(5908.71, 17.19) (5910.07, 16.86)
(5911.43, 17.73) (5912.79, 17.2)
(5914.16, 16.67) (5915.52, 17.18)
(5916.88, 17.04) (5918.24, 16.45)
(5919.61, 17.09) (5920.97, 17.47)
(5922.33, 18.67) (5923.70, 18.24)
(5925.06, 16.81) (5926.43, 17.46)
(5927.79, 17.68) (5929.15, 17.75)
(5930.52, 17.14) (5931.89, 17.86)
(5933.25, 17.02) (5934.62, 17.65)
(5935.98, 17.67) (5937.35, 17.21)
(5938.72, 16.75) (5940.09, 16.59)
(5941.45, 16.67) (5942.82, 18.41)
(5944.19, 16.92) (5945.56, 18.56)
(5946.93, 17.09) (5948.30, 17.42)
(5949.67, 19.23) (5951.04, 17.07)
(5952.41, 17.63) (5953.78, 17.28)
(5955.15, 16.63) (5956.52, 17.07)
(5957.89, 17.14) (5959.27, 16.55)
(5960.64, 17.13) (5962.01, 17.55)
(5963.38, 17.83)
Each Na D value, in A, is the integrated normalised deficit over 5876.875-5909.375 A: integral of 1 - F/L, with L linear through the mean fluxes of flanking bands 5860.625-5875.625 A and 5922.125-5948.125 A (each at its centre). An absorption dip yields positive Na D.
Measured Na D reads 2.7 A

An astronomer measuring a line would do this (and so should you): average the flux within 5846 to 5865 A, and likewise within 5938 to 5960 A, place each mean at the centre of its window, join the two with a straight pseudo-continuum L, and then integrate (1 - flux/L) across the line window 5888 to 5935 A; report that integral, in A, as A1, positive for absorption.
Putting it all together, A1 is 2.1 A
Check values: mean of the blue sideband 17.4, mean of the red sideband 17.3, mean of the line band 16.6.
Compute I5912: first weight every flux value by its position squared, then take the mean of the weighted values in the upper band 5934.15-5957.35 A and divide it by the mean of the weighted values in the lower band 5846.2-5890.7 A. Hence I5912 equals 1.06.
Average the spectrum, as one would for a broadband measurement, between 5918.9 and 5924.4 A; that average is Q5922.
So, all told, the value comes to 17.8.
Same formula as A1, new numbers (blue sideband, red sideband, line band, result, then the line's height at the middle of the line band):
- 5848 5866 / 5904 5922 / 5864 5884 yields 0.1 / 17.3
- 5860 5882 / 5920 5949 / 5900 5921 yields 0.3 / 17.4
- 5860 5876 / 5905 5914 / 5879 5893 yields 1.5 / 17.3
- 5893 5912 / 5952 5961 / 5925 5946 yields -0.8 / 16.7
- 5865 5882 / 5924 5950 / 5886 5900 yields 2.3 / 17.3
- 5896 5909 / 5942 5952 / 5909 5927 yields -0.2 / 17.1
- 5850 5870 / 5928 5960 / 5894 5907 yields 0.9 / 17.2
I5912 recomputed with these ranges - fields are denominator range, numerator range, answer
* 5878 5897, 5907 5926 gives 1.15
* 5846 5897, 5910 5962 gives 1.07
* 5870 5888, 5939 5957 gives 1.05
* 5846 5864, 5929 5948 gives 1.03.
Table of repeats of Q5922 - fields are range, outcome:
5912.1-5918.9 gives 16.9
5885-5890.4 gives 14.9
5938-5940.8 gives 16.7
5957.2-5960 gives 16.8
